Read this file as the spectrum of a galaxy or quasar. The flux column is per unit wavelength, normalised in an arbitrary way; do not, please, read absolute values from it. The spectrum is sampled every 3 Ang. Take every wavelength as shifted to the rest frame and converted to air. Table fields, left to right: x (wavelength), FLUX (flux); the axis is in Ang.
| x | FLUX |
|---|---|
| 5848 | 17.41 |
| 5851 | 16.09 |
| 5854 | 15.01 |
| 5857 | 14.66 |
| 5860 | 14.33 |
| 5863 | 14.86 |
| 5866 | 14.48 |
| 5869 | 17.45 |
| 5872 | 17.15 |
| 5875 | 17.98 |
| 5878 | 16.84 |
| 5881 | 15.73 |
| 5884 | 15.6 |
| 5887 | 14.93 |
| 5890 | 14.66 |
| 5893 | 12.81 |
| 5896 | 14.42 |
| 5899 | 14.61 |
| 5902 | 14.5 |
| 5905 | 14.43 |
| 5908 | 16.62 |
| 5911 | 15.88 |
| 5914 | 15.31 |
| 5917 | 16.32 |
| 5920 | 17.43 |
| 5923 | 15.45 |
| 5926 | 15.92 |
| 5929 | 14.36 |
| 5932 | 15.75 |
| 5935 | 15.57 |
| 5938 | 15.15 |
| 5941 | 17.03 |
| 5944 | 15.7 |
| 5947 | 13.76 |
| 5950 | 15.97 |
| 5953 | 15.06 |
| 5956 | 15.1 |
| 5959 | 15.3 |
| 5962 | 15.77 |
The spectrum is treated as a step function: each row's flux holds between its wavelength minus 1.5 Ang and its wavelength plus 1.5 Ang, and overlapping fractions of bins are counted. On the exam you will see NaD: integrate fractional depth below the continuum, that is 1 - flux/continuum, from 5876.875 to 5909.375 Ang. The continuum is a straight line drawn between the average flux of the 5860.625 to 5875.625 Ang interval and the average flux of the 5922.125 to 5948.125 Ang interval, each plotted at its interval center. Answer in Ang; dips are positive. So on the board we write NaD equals 1.86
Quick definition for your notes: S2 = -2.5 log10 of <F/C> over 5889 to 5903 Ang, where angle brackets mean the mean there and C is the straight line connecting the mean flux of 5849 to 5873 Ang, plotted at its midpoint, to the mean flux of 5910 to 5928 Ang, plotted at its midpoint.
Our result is 0.12 mag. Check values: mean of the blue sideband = 15.5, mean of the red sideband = 16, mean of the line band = 14.2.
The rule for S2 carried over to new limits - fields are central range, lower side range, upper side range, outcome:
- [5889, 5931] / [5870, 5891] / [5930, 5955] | 0.04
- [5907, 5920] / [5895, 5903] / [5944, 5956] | -0.11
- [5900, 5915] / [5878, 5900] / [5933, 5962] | -0.02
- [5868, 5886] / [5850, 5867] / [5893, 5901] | -0.15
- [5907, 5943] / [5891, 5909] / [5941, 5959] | -0.07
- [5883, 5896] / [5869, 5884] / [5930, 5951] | 0.15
